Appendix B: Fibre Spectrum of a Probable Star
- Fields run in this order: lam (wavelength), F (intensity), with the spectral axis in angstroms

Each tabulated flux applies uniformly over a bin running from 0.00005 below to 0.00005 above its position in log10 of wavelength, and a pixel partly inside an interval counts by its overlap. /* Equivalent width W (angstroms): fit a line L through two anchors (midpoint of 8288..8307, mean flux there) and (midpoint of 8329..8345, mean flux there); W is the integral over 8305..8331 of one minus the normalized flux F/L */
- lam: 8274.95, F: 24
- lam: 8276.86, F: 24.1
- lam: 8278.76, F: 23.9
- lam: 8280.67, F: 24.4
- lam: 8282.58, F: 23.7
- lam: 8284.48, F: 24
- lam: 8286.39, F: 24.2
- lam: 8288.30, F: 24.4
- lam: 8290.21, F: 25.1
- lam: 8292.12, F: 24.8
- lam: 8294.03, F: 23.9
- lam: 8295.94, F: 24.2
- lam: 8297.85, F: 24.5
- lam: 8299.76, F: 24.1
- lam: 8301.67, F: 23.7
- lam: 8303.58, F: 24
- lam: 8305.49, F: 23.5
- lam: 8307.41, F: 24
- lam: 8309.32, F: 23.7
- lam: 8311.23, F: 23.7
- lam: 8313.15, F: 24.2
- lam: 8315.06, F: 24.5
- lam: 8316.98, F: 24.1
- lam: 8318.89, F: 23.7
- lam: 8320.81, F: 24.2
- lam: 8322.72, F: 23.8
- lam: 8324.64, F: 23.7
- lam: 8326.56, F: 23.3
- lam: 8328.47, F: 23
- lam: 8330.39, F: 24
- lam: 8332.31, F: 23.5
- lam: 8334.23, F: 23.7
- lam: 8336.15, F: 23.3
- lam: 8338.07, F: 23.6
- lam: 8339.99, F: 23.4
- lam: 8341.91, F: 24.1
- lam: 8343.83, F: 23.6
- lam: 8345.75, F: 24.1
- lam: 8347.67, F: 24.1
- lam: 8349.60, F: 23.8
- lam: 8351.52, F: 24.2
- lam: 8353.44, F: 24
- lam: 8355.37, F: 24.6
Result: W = 0.10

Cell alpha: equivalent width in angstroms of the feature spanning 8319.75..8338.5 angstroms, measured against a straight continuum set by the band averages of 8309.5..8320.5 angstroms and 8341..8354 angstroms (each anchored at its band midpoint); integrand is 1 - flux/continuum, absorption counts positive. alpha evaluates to 0.31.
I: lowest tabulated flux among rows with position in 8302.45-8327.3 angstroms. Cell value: 23.3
